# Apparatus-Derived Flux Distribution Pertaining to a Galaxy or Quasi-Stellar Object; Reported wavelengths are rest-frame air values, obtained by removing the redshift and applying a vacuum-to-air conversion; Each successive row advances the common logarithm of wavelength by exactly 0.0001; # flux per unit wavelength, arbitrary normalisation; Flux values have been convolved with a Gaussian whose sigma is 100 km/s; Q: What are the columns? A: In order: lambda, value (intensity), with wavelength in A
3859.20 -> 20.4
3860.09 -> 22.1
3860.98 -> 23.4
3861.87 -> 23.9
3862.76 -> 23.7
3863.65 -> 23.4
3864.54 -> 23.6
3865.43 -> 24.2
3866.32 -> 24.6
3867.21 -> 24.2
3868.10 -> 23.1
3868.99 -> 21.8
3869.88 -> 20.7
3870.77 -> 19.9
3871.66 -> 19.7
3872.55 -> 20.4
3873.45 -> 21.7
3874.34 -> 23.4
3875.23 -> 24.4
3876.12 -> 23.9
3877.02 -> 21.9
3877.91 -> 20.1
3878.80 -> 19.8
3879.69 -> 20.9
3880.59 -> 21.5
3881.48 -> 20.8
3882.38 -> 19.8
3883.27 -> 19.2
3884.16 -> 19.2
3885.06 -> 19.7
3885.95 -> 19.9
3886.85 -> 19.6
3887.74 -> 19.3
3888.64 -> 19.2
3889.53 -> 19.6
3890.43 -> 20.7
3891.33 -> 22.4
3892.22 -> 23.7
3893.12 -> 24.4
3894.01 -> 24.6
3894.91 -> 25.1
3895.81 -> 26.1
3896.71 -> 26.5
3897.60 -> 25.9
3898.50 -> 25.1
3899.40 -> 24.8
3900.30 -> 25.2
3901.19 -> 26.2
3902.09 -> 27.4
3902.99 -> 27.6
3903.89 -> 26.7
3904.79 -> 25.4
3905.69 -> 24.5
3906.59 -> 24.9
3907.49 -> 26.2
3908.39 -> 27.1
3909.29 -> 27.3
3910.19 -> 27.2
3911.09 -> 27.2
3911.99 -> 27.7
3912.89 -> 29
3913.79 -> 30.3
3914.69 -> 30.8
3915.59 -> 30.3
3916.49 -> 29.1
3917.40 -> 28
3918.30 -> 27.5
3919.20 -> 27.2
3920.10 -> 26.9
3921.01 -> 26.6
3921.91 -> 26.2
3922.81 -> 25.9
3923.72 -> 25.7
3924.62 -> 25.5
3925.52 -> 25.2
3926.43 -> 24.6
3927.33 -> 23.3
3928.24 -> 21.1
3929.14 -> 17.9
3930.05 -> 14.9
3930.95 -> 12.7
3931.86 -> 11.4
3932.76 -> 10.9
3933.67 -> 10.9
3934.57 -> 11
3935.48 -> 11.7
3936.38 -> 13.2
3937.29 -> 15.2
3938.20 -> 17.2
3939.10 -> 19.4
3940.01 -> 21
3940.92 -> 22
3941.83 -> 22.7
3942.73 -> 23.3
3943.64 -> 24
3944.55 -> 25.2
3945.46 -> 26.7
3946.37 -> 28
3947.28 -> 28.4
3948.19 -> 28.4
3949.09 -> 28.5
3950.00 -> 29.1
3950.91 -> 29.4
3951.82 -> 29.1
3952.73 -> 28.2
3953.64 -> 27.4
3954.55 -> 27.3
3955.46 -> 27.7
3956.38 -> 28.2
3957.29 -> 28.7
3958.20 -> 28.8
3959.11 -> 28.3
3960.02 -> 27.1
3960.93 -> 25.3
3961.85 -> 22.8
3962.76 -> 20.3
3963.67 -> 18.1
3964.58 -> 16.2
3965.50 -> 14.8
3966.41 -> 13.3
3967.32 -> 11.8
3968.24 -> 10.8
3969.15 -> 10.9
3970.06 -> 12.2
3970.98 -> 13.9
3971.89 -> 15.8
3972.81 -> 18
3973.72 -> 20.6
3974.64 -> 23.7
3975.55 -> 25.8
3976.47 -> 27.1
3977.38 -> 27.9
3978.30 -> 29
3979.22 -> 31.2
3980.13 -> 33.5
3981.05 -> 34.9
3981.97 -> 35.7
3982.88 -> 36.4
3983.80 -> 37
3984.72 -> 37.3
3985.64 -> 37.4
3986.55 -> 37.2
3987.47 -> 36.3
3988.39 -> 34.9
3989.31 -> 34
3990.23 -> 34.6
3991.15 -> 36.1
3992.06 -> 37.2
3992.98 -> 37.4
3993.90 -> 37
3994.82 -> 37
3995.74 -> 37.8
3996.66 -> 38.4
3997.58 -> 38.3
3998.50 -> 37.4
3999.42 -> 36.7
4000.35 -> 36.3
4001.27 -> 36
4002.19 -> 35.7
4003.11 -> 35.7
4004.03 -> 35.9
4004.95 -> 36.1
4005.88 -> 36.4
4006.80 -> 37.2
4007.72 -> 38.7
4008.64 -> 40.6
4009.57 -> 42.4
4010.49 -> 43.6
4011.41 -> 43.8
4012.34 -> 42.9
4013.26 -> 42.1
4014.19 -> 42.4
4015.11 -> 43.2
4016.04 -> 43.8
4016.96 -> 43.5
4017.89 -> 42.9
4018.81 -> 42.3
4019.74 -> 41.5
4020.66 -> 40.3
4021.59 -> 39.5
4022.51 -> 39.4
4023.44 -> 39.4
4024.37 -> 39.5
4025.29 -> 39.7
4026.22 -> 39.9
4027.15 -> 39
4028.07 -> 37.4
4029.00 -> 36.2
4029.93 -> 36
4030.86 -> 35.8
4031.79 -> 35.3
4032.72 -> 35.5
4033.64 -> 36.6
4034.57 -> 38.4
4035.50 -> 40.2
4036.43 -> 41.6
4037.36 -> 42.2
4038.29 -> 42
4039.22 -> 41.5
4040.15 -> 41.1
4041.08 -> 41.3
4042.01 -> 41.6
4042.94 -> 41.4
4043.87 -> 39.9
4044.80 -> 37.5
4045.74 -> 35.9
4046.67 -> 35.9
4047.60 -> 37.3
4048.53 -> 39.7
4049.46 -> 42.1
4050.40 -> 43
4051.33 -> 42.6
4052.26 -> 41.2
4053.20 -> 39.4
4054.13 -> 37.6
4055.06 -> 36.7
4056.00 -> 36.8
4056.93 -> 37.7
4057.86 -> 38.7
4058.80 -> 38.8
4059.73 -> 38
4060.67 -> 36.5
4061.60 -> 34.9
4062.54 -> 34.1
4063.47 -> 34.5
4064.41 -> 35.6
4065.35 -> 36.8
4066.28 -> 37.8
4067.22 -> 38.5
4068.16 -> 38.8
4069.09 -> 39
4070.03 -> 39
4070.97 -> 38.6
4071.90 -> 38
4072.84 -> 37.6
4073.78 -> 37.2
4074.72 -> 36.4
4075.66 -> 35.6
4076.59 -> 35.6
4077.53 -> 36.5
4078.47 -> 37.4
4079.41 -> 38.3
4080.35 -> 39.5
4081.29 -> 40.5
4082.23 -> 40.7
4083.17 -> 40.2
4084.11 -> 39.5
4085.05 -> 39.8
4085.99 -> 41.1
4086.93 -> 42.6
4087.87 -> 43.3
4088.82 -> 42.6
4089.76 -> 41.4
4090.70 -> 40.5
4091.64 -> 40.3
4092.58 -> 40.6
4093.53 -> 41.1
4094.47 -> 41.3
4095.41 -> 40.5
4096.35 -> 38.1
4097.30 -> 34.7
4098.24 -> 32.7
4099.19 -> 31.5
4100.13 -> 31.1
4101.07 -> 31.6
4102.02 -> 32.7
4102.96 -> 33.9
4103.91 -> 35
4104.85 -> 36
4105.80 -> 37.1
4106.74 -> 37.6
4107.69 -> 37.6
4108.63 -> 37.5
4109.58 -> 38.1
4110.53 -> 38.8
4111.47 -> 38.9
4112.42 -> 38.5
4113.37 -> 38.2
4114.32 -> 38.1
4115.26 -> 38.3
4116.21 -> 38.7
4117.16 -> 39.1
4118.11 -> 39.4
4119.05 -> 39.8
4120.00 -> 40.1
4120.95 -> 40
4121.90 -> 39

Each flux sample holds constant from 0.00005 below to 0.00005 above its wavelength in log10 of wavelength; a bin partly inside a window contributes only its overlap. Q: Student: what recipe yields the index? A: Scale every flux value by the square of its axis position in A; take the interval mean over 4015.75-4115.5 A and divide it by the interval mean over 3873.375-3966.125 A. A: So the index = 1.76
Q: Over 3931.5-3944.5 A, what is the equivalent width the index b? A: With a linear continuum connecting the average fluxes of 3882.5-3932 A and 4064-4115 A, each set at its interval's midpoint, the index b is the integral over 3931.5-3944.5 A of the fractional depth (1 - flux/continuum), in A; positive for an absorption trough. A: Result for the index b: 4.72 A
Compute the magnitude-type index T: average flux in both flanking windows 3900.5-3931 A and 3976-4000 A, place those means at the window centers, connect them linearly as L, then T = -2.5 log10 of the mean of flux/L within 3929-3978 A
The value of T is 0.414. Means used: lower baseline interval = 25.9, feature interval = 21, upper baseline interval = 35.3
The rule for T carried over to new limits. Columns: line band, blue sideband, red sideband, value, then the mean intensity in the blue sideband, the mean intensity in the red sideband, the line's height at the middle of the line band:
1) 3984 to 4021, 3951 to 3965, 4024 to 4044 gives -0.153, 25.7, 39.2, 33.6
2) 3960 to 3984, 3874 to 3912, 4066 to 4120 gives 0.289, 23.5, 38.1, 29.3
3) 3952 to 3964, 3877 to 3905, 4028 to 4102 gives 0.102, 22.8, 38.4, 28.8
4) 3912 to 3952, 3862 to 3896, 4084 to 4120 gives 0.113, 21.8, 38.1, 25.7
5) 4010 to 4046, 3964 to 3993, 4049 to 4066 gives -0.190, 26.8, 38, 33.8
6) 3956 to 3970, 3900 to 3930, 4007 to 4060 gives 0.492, 26.3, 39.9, 31.8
